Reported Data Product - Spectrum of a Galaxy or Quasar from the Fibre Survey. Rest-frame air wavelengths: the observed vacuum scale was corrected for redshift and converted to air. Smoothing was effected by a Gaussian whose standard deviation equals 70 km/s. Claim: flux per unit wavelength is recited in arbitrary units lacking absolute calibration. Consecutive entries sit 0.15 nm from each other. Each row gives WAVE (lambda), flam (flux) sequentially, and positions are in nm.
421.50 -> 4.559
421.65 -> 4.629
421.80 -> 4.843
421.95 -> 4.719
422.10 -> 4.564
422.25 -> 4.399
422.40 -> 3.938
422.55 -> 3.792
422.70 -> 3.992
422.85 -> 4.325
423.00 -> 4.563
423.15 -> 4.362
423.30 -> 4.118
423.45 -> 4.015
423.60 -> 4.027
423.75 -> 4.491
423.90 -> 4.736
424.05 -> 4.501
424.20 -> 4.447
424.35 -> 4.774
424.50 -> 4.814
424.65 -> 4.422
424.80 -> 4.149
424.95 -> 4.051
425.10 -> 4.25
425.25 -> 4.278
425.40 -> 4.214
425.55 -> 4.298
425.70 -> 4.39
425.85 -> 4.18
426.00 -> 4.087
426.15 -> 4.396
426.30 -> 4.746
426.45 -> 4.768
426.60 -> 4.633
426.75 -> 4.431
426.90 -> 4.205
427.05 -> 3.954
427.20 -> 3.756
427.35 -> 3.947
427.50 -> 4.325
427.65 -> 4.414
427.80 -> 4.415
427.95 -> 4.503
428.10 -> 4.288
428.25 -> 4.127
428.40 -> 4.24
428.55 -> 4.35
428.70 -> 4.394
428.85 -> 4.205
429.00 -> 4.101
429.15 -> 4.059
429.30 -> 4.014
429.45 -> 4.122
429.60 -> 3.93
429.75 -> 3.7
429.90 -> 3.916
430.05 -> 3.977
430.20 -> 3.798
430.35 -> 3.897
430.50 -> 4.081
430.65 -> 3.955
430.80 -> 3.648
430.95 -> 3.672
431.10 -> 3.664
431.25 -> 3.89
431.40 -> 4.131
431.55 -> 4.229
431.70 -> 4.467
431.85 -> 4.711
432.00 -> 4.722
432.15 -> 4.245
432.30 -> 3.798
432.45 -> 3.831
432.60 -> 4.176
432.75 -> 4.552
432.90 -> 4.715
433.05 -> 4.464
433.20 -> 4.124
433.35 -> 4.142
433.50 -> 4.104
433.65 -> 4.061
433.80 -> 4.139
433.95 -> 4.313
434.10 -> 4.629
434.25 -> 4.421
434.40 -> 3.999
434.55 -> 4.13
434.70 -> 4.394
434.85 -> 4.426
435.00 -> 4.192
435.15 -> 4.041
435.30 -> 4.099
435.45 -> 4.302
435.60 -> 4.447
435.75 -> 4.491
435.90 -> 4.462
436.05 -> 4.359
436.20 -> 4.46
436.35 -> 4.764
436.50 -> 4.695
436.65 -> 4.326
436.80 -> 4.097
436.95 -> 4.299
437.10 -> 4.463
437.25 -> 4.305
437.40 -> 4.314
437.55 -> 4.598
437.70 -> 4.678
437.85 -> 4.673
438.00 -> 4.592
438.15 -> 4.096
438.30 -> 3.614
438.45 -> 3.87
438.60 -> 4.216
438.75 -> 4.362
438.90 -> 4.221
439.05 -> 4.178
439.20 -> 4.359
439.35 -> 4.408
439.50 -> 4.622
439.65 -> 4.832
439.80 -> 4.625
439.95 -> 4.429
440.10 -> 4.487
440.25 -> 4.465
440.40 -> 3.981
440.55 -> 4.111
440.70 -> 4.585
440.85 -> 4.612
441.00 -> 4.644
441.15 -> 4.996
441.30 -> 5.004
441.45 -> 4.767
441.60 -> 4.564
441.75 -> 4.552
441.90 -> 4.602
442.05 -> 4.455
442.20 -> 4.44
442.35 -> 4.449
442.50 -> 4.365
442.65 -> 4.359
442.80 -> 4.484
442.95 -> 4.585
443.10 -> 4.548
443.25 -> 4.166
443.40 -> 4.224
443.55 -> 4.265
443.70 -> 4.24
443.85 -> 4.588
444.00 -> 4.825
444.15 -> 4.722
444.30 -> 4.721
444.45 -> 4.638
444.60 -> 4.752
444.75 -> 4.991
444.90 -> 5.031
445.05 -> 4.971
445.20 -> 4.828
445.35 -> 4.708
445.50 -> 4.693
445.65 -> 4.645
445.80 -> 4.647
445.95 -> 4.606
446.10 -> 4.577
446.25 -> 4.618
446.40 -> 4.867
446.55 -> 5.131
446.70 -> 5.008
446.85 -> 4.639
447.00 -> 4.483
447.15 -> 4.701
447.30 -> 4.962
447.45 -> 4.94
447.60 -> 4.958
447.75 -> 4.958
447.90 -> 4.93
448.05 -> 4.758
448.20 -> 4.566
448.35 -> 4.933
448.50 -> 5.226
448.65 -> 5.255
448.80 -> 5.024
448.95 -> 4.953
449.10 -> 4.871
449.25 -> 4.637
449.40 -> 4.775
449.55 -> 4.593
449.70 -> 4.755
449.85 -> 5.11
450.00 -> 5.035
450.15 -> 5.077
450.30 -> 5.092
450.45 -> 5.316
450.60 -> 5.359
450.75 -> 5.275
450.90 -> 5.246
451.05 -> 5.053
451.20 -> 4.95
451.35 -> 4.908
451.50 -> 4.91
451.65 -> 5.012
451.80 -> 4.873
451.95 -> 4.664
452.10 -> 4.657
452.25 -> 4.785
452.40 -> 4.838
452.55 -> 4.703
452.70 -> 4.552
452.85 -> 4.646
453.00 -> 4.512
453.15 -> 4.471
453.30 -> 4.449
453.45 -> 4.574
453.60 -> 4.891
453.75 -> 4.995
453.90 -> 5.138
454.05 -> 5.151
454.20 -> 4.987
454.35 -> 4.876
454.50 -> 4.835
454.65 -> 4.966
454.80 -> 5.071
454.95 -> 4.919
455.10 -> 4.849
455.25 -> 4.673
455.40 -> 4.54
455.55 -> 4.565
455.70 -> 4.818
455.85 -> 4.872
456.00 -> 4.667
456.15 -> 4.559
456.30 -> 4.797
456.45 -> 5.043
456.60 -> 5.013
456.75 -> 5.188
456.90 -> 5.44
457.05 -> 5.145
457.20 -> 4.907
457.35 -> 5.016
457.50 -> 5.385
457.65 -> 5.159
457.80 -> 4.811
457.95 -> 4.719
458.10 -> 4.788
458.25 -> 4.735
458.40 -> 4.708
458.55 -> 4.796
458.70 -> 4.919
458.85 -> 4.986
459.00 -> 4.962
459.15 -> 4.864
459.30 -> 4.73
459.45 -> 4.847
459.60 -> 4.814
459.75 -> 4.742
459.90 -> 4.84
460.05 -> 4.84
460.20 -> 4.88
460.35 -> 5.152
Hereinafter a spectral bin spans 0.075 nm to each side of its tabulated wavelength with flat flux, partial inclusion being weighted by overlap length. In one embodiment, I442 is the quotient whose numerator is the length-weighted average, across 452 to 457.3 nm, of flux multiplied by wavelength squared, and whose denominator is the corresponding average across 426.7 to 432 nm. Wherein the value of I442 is 1.32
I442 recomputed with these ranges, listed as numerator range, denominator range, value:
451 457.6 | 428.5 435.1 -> 1.30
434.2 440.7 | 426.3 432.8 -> 1.09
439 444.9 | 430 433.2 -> 1.15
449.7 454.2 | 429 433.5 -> 1.32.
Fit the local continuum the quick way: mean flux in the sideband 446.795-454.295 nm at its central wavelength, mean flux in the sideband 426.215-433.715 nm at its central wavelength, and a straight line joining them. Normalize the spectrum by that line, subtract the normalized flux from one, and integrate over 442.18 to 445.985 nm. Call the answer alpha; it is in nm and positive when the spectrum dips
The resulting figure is 0.05 nm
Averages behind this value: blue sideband 4.17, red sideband 4.88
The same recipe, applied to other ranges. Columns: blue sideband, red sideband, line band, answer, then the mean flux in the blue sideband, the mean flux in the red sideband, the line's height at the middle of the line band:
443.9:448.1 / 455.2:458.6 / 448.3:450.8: -0.10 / 4.8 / 4.89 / 4.83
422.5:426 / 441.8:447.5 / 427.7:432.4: 0.32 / 4.31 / 4.64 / 4.41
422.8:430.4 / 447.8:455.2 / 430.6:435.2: 0.23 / 4.26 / 4.9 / 4.42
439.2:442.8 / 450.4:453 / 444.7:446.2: -0.02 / 4.53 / 4.91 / 4.69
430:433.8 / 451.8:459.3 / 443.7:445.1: -0.08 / 4.12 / 4.85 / 4.51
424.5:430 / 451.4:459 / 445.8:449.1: -0.12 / 4.24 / 4.85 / 4.68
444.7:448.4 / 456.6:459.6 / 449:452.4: -0.07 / 4.8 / 4.95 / 4.86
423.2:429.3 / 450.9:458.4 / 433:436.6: 0.13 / 4.31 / 4.86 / 4.48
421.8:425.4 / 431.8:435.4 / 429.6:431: 0.14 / 4.34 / 4.26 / 4.29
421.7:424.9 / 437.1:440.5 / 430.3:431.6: 0.14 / 4.38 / 4.36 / 4.37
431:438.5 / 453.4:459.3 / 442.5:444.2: 0.03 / 4.29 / 4.9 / 4.54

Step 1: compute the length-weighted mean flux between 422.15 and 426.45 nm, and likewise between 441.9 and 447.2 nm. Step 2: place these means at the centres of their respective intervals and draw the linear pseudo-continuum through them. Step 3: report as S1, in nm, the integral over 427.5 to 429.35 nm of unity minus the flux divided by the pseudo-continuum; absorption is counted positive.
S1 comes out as 0.05 nm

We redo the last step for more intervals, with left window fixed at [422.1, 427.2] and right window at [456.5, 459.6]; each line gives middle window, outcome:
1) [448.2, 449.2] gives -0.05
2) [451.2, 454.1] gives 0.04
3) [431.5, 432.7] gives 0.05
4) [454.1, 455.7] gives 0.02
